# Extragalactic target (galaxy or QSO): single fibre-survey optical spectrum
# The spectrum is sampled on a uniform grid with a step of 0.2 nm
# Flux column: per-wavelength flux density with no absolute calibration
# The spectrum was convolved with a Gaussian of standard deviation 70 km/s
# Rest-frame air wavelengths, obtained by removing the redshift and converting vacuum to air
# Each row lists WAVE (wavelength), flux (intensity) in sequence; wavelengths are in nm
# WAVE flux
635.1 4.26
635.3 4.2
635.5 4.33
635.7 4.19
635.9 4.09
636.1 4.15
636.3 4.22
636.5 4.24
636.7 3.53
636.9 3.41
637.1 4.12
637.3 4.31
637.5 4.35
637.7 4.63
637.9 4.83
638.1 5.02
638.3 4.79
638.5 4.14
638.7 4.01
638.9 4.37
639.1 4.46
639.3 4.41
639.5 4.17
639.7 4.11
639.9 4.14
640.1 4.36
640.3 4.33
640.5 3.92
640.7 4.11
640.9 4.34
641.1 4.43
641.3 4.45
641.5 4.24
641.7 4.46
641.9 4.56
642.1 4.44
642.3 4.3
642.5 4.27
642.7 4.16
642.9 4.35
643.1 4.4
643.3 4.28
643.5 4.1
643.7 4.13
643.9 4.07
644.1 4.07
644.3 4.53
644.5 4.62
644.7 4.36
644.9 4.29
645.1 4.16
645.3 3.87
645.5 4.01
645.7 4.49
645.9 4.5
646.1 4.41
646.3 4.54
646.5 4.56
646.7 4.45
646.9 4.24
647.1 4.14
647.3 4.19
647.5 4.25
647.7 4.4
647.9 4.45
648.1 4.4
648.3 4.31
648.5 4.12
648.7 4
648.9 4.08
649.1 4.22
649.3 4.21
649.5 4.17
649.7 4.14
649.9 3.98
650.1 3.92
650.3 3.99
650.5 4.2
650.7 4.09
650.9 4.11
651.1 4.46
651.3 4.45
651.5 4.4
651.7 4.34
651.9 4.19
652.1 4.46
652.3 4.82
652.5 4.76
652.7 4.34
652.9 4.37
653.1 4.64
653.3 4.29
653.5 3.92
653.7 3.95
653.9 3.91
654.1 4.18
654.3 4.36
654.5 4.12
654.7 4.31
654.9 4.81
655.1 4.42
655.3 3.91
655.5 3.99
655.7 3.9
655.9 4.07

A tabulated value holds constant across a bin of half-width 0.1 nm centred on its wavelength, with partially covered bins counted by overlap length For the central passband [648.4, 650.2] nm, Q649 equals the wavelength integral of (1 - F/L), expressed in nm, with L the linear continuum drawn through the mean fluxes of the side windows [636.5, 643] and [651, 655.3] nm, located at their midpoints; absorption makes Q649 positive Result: 0.099 nm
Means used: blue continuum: 4.3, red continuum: 4.35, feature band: 4.09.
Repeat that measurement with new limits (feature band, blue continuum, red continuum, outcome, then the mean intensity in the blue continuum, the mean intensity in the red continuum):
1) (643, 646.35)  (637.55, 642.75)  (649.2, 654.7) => 0.03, 4.37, 4.25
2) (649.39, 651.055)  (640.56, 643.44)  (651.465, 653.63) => 0.11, 4.33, 4.41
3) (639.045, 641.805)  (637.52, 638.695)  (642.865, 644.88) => 0.12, 4.61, 4.29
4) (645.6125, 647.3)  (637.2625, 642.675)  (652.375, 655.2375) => -0.02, 4.37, 4.31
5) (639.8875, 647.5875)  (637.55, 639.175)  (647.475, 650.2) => 0.10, 4.53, 4.19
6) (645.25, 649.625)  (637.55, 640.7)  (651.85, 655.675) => 0.05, 4.37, 4.3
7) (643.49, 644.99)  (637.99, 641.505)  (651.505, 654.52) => 0.01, 4.33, 4.32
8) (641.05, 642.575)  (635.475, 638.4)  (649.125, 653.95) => -0.04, 4.28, 4.26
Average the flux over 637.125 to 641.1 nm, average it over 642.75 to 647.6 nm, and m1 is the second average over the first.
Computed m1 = 0.99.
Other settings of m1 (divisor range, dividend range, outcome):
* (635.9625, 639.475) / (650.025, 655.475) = 1.00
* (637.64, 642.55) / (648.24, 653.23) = 0.98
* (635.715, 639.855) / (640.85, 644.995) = 1.01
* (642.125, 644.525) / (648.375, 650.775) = 0.96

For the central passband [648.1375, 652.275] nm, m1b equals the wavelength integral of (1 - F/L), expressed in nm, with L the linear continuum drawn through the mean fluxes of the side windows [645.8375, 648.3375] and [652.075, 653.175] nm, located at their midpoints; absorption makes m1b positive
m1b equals 0.256 nm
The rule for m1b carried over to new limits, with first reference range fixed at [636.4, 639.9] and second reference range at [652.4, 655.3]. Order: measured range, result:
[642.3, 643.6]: 0.01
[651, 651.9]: -0.02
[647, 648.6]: 0.00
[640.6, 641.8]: -0.01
